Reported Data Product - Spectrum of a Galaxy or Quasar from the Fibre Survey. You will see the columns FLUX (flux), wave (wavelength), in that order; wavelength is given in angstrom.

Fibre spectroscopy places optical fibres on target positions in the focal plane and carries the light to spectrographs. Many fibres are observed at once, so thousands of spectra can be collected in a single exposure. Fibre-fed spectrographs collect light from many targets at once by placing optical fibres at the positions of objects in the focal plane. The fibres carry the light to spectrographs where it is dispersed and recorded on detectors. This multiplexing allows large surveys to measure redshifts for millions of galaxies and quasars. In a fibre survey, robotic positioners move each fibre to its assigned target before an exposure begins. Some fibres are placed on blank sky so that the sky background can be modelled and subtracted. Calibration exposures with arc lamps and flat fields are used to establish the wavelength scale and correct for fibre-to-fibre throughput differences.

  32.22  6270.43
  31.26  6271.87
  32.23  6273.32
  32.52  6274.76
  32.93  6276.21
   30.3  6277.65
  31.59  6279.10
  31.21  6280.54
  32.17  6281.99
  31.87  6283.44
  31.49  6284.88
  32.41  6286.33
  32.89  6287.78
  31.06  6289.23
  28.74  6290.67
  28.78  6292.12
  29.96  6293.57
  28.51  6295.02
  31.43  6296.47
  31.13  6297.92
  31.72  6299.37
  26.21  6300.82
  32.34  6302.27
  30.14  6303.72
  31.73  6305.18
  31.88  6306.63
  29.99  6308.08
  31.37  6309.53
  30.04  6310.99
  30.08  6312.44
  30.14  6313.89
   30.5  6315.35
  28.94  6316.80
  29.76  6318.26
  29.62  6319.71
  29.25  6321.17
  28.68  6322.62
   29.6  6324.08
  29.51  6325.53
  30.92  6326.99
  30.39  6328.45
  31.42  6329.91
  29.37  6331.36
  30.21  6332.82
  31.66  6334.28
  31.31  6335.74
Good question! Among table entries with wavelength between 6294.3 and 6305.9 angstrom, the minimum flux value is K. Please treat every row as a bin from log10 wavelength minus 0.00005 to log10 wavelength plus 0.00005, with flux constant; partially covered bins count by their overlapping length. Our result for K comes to 26.21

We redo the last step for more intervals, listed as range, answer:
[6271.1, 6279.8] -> 30.3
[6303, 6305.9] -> 30.14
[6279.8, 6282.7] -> 31.21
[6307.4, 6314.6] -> 29.99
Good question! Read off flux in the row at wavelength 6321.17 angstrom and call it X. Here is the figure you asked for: 29.25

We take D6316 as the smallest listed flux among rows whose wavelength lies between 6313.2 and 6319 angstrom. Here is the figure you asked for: 28.94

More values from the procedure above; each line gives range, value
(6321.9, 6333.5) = 28.68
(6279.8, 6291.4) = 28.74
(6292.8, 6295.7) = 28.51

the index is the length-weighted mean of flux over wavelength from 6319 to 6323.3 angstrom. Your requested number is 29.2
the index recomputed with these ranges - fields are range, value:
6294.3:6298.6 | 30.3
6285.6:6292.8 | 30.8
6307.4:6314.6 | 30.3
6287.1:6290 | 32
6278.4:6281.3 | 31.4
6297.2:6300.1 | 31.4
